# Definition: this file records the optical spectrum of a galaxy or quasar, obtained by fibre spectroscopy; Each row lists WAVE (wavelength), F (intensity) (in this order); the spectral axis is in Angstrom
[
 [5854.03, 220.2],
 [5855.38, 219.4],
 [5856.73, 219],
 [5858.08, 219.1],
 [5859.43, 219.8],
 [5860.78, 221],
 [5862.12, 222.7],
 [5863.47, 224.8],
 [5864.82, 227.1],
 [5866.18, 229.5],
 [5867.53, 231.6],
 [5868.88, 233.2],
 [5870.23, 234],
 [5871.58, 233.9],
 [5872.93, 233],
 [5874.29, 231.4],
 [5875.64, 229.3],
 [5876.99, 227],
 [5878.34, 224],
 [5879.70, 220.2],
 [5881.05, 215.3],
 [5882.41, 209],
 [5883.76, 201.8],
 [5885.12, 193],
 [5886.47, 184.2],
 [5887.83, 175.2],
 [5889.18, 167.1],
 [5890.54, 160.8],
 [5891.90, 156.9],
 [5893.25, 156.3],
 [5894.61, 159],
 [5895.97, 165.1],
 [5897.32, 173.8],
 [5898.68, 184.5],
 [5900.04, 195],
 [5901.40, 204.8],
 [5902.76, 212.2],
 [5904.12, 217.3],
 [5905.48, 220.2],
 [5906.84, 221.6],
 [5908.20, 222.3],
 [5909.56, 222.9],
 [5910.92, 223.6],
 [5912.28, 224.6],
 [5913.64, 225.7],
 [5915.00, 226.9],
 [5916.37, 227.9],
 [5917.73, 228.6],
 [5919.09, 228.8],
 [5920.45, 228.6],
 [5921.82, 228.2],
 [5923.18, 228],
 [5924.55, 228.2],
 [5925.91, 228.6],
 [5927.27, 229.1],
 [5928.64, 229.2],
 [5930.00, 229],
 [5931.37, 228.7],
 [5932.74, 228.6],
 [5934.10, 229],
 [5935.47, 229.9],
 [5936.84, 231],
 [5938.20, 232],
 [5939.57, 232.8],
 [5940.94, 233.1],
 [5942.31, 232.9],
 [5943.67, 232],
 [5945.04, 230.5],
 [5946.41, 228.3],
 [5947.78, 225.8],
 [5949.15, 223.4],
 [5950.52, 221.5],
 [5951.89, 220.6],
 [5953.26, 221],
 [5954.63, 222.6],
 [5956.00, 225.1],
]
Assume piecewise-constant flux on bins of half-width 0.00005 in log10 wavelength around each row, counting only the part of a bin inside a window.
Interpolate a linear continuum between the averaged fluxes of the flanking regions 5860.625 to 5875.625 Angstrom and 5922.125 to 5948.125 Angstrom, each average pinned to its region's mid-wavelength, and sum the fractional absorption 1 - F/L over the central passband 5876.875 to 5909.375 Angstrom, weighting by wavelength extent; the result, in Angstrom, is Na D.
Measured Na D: 5.01 Angstrom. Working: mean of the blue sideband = 230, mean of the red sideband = 230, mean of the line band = 194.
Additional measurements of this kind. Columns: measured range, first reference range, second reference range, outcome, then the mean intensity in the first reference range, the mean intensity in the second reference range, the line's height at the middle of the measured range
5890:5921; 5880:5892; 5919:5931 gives 0.7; 187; 229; 208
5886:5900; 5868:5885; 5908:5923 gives 3.5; 223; 226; 225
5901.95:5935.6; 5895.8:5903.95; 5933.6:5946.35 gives -2.4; 193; 231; 211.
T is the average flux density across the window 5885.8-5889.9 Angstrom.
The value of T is 175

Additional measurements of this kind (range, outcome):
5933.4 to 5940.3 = 231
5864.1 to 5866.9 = 228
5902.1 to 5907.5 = 218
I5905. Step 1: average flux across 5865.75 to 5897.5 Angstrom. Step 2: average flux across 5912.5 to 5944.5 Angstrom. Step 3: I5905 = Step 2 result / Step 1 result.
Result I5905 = 1.14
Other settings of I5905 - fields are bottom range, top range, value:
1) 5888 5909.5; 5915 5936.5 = 1.21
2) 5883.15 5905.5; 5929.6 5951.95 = 1.25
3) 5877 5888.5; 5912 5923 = 1.11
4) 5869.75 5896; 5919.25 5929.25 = 1.15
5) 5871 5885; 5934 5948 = 1.04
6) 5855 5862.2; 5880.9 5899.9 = 0.81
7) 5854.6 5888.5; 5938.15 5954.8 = 1.04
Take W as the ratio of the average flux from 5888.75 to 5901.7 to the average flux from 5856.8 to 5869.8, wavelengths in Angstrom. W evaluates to 0.76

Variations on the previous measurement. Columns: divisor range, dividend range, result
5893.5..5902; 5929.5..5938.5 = 1.28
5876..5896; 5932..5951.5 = 1.21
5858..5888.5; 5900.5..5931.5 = 1.02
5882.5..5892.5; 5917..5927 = 1.28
